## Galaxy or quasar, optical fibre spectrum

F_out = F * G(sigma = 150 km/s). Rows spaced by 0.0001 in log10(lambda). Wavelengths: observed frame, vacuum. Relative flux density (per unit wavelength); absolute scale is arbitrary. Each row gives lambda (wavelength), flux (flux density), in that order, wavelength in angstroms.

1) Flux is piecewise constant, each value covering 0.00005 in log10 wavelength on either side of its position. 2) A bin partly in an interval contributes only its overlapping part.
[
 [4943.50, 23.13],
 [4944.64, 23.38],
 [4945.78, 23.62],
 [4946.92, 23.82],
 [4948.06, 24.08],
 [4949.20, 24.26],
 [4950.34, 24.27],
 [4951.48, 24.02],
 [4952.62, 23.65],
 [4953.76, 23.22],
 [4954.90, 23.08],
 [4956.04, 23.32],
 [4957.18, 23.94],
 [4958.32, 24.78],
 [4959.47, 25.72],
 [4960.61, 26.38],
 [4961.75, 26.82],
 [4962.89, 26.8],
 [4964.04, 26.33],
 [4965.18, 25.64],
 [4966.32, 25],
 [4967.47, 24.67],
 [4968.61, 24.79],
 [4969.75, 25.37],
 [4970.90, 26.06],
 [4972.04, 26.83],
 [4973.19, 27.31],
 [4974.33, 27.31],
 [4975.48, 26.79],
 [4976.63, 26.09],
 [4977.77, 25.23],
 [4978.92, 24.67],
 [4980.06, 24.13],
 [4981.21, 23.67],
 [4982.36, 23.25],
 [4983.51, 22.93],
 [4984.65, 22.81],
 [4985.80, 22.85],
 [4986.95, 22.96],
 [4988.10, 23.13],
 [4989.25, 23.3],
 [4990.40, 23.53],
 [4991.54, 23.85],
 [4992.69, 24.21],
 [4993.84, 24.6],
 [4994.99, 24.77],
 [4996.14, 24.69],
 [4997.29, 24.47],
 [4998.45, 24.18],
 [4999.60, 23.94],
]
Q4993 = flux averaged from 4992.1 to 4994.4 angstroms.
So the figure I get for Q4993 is 24.4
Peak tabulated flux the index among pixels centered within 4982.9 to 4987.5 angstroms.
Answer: 22.96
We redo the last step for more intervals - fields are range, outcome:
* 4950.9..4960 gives 25.72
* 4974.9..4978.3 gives 26.79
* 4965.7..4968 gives 25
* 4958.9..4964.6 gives 26.82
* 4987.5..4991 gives 23.53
